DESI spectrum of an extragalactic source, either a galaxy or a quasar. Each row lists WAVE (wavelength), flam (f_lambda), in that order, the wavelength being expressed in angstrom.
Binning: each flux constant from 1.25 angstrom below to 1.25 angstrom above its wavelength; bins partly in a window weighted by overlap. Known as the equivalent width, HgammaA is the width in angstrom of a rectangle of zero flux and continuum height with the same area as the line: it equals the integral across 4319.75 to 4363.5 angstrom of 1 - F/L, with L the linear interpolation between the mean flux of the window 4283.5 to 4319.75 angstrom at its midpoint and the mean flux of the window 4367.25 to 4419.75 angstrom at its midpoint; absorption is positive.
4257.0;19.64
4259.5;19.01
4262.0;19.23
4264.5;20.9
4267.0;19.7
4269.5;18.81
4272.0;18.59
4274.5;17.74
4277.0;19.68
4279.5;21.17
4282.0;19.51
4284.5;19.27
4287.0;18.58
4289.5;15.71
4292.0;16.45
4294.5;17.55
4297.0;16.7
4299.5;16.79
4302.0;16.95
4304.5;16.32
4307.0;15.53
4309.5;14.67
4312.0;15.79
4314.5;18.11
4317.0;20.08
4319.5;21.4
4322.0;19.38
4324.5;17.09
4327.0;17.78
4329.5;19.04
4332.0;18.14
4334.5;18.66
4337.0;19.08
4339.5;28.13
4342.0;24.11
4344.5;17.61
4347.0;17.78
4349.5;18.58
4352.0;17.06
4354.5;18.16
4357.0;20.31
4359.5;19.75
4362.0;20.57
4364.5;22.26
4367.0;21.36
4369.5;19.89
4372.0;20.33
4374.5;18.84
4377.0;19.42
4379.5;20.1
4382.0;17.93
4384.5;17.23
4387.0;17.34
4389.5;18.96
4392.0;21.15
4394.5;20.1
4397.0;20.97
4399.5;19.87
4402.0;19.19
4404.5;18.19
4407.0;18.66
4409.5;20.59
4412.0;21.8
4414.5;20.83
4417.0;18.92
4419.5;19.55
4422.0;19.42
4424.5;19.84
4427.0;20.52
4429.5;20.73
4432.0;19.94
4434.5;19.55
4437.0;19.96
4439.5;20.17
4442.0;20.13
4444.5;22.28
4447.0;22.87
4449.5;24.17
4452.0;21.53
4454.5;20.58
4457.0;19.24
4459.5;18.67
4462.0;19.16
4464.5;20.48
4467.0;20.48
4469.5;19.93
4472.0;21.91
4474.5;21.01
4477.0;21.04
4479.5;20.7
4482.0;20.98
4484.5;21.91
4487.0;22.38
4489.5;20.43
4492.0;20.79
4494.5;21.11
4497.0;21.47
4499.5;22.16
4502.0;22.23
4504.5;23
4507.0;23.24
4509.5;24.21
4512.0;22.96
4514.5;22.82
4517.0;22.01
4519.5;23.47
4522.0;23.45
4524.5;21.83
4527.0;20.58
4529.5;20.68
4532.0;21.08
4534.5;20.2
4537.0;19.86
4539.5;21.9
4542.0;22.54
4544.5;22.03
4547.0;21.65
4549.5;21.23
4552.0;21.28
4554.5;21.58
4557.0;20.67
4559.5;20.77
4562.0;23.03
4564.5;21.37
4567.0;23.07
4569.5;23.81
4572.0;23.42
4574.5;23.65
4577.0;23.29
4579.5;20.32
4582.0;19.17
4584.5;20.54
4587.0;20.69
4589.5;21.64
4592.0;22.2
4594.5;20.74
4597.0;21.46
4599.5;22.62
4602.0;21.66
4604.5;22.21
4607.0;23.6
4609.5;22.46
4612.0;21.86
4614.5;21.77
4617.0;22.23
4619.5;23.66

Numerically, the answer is -3.2 angstrom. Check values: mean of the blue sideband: 17.2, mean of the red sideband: 19.6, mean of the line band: 19.5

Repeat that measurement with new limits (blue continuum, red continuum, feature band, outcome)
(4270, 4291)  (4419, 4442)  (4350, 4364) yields 0.06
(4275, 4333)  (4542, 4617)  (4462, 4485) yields -0.53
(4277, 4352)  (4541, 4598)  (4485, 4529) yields -2.66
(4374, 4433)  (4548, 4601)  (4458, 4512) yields -1.84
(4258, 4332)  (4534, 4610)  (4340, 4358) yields -0.53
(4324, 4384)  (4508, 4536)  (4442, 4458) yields -0.48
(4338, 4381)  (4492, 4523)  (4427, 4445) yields 0.95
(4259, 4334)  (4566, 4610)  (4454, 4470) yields 0.48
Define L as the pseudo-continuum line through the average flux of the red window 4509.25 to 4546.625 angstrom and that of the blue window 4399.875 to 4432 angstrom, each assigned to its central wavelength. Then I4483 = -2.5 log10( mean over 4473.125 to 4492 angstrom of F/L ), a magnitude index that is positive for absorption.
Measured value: -0.01 mag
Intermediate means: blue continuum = 19.9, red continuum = 21.9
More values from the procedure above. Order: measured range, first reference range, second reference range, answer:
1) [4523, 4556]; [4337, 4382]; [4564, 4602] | 0.01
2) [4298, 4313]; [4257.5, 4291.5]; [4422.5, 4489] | 0.20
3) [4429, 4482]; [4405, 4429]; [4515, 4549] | -0.01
